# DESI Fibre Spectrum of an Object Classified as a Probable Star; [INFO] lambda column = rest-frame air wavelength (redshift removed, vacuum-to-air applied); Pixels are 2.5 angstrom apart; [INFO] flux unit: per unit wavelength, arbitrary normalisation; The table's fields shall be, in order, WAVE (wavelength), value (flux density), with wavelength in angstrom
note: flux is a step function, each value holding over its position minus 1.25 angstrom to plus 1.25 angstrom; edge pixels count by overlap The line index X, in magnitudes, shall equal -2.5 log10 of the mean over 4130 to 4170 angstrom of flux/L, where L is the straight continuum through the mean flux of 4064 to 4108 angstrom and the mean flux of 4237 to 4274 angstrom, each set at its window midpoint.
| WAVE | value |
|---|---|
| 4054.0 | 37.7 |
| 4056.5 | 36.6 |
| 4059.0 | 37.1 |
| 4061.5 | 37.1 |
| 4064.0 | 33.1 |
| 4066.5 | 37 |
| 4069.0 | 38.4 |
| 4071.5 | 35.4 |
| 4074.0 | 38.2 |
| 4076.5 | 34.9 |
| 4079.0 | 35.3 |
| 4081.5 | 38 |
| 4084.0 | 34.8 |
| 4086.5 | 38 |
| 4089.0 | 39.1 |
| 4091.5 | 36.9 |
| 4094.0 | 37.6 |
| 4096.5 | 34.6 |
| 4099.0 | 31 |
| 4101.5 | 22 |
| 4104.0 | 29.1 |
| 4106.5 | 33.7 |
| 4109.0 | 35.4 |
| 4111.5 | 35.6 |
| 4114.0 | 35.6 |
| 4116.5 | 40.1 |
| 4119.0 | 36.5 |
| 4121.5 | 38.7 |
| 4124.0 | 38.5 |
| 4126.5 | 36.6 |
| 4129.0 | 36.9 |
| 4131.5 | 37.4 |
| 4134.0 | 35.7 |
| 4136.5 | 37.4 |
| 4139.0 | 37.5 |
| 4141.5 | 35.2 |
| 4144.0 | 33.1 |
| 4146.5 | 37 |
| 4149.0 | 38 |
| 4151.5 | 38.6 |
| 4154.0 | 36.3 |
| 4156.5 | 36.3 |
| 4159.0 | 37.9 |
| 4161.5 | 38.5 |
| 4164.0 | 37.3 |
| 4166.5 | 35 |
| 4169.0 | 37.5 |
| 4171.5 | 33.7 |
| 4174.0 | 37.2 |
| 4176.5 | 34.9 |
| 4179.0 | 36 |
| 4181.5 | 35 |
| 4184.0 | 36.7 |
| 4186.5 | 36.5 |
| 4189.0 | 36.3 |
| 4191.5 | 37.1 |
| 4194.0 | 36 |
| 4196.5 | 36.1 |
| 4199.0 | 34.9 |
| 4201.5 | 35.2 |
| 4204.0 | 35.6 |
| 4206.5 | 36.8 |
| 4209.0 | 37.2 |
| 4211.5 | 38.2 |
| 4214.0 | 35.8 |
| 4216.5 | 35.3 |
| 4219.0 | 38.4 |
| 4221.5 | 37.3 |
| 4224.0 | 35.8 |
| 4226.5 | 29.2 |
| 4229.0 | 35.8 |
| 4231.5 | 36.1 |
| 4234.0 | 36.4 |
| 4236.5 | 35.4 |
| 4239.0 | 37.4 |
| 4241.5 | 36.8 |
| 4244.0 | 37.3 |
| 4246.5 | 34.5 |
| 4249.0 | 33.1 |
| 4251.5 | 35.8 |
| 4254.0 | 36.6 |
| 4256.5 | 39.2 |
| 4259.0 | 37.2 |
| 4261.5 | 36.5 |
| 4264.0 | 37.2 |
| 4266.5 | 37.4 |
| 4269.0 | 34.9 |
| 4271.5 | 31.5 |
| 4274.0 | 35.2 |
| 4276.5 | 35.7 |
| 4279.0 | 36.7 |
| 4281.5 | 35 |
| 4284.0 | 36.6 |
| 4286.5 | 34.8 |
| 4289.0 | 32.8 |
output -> -0.044 mag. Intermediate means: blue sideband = 34.9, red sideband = 36.1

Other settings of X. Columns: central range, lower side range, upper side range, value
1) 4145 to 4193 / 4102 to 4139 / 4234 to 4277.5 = -0.02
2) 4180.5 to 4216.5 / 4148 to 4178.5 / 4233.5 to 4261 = 0.01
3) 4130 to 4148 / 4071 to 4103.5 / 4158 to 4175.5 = 0.00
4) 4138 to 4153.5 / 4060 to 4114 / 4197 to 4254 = -0.03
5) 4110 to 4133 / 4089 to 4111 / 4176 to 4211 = -0.11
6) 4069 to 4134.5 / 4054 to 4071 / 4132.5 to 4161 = 0.03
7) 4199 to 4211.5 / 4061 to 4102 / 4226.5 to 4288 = -0.02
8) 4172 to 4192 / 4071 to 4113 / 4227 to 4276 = -0.02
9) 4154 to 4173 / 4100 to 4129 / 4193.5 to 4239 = -0.04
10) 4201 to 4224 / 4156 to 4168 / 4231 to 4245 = 0.00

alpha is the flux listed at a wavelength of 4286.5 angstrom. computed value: 34.8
